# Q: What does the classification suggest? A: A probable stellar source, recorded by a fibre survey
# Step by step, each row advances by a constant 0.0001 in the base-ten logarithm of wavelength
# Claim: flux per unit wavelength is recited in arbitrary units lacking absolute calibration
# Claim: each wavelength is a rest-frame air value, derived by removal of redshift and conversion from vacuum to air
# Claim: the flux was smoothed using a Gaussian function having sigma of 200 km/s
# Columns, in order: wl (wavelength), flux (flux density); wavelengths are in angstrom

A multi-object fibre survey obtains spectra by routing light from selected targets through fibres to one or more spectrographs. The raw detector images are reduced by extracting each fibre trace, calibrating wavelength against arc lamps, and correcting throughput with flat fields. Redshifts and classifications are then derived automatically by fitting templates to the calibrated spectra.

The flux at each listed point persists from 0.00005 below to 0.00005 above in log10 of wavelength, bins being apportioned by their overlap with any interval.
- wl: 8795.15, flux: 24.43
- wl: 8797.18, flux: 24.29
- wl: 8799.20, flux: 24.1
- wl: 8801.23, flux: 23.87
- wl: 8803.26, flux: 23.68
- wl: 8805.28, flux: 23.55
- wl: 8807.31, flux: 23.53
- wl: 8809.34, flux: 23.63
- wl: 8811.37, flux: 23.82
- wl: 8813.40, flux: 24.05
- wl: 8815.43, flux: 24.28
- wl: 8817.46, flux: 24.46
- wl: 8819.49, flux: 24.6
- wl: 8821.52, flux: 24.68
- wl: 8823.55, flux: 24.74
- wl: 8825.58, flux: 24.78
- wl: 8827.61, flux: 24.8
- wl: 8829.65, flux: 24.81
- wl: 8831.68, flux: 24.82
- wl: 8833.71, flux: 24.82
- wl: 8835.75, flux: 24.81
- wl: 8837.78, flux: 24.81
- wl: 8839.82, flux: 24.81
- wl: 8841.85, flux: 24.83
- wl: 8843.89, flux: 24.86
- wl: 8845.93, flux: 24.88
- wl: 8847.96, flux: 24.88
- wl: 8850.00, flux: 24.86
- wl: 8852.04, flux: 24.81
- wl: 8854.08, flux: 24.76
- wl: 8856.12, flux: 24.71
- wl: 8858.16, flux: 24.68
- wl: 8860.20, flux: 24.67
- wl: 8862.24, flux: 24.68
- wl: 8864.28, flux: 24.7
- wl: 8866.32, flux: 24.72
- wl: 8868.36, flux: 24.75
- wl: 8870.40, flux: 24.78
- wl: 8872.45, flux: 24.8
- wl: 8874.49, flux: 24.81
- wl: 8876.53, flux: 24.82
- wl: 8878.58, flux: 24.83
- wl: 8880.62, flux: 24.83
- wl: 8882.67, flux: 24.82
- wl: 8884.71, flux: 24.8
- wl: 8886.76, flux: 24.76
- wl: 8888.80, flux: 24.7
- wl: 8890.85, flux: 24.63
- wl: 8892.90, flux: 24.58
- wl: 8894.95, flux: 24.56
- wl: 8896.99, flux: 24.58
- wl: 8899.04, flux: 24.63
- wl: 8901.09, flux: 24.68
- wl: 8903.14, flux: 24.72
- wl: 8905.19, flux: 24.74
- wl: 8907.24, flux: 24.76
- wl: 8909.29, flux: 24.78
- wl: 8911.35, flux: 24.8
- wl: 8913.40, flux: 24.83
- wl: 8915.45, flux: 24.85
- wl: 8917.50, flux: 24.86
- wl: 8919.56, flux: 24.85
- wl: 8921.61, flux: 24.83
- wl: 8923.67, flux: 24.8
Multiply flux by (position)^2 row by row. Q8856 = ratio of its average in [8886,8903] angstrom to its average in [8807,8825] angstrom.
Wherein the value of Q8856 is 1.0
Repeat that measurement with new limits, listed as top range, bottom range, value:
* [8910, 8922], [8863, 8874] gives 1.01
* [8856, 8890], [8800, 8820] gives 1.05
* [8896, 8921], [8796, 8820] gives 1.06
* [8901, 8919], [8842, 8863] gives 1.01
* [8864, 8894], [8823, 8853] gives 1.01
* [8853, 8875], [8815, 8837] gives 1.01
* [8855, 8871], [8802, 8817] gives 1.05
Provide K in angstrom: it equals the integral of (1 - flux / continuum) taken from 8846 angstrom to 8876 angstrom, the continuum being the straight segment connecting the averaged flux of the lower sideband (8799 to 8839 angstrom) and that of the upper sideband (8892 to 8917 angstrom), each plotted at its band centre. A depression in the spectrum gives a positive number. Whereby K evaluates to -0.29 angstrom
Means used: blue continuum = 24.3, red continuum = 24.7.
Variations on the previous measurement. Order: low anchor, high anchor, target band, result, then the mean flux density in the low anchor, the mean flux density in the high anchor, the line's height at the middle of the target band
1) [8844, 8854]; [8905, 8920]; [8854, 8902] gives 0.20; 24.8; 24.8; 24.8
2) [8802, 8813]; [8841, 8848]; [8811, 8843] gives -0.45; 23.7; 24.9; 24.3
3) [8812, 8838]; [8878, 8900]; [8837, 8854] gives -0.12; 24.6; 24.7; 24.7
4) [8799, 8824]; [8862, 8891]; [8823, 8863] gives -0.64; 24.1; 24.8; 24.4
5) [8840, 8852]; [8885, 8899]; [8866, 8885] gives -0.06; 24.9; 24.6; 24.7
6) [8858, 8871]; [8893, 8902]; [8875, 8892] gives -0.08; 24.7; 24.6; 24.7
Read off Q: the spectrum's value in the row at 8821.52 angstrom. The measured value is 24.68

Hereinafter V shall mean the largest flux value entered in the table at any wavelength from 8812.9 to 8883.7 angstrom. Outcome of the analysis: 24.88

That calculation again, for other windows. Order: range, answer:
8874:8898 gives 24.83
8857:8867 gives 24.72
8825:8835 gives 24.82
